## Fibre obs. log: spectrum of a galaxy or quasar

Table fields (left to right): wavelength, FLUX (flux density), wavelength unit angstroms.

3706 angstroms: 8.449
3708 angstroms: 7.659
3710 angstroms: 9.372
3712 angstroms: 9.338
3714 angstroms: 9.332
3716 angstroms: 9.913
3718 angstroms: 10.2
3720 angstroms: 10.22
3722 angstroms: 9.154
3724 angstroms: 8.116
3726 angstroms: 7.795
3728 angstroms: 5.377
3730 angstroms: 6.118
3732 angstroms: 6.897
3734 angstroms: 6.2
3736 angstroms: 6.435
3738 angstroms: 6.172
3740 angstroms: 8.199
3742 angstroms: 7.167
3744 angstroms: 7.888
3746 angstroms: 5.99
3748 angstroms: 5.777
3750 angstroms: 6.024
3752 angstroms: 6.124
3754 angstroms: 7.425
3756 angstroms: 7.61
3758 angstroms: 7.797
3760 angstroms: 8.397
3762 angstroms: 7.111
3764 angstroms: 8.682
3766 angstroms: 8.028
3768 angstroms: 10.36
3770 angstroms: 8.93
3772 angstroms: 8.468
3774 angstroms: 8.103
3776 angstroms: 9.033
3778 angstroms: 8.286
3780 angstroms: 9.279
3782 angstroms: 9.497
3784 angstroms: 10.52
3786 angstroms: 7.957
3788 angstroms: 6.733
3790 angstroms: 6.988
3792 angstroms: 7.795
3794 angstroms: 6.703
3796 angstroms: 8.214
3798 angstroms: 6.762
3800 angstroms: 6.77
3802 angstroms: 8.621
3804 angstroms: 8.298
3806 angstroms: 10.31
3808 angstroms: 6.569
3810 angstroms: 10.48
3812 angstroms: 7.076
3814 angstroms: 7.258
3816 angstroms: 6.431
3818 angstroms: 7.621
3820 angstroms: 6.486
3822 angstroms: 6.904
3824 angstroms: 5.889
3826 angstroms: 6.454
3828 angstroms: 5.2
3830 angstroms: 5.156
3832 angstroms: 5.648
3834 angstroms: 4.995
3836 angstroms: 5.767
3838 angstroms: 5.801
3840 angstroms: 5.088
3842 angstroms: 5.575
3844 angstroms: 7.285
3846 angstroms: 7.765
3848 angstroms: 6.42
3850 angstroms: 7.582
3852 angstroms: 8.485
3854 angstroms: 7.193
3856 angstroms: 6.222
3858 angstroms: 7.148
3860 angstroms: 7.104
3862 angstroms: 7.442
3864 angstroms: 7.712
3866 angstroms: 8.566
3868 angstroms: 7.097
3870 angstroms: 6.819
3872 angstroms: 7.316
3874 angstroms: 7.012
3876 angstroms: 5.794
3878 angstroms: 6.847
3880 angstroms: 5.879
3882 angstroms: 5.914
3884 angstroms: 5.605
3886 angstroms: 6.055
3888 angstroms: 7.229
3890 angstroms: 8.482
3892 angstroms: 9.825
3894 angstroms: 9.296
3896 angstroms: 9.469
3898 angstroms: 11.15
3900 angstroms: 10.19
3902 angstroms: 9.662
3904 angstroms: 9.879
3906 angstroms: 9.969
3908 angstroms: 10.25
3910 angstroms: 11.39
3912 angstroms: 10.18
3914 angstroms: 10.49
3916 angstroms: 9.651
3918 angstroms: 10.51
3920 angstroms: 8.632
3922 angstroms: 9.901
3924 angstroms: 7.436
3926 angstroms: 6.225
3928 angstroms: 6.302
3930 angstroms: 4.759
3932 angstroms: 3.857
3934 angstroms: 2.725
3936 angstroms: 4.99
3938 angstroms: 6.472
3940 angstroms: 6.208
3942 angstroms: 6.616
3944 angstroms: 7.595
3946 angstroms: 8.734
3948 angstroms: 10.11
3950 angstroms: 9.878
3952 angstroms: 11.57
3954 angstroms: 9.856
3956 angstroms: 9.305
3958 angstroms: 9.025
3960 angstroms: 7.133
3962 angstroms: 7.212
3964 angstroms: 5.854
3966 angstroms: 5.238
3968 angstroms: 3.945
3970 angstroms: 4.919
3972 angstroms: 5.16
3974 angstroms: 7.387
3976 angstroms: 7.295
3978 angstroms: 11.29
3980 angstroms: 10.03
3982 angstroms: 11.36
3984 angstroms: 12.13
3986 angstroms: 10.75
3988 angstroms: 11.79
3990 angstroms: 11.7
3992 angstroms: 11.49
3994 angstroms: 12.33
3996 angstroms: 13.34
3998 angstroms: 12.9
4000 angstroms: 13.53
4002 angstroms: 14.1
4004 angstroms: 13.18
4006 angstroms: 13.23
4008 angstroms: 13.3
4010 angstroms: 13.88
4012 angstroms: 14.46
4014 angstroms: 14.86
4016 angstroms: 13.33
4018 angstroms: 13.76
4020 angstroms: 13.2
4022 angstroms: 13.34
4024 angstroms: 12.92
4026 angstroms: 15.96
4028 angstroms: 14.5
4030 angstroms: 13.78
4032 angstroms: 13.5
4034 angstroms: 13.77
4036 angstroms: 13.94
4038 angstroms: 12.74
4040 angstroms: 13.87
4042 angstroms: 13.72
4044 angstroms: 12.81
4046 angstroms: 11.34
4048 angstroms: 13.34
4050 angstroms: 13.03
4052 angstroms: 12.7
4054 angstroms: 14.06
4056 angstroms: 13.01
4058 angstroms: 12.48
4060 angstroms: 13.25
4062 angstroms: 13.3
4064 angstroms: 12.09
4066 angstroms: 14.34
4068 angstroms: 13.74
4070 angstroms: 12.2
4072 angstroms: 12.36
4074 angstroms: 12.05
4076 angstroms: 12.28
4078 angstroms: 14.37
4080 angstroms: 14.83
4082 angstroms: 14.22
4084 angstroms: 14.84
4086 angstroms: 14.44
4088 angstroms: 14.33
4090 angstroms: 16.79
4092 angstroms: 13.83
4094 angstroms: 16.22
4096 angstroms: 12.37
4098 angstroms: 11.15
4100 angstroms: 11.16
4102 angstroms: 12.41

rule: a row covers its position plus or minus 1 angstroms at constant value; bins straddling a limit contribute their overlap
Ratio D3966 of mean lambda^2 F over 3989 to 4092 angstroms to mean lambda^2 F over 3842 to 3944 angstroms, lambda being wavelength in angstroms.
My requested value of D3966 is 1.89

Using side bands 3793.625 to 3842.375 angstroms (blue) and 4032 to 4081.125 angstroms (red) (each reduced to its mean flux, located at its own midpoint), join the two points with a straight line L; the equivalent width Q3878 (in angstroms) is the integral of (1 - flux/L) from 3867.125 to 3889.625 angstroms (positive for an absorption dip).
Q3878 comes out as 5.0 angstroms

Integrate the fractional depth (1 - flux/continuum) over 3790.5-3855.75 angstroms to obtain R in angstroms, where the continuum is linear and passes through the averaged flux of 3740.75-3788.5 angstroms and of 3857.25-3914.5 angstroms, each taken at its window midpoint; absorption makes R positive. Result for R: 9.3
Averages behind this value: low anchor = 7.98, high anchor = 8.25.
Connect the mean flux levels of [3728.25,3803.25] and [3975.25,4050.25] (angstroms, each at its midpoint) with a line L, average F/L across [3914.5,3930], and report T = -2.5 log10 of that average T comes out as 0.31 mag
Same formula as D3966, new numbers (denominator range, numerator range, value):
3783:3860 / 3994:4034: 2.14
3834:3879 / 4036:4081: 2.11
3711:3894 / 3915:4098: 1.69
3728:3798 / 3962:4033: 1.70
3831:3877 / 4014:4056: 2.18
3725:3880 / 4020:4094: 2.13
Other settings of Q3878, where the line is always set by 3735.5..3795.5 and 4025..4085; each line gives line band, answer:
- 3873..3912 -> 6.97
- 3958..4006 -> 9.02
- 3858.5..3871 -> 2.93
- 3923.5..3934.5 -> 5.75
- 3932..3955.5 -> 7.74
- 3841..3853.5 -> 2.93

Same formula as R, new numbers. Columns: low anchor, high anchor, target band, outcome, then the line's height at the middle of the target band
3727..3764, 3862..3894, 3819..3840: 3.74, 7.05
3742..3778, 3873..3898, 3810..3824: 0.87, 7.61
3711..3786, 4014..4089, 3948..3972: 8.45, 11.8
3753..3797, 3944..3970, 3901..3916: -3.98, 8.08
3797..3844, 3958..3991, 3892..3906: -4.38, 7.57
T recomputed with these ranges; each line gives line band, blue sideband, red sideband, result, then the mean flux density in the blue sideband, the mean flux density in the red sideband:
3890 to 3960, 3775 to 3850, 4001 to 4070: 0.20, 7.24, 13.5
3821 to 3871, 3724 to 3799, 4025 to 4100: 0.37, 7.6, 13.5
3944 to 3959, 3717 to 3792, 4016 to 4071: 0.20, 7.81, 13.4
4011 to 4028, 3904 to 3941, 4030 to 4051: -0.14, 7.83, 13.2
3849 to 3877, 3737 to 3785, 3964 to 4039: 0.30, 7.95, 11.8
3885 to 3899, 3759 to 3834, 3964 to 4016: 0.06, 7.72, 10.9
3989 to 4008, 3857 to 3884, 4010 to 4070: -0.09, 6.92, 13.5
